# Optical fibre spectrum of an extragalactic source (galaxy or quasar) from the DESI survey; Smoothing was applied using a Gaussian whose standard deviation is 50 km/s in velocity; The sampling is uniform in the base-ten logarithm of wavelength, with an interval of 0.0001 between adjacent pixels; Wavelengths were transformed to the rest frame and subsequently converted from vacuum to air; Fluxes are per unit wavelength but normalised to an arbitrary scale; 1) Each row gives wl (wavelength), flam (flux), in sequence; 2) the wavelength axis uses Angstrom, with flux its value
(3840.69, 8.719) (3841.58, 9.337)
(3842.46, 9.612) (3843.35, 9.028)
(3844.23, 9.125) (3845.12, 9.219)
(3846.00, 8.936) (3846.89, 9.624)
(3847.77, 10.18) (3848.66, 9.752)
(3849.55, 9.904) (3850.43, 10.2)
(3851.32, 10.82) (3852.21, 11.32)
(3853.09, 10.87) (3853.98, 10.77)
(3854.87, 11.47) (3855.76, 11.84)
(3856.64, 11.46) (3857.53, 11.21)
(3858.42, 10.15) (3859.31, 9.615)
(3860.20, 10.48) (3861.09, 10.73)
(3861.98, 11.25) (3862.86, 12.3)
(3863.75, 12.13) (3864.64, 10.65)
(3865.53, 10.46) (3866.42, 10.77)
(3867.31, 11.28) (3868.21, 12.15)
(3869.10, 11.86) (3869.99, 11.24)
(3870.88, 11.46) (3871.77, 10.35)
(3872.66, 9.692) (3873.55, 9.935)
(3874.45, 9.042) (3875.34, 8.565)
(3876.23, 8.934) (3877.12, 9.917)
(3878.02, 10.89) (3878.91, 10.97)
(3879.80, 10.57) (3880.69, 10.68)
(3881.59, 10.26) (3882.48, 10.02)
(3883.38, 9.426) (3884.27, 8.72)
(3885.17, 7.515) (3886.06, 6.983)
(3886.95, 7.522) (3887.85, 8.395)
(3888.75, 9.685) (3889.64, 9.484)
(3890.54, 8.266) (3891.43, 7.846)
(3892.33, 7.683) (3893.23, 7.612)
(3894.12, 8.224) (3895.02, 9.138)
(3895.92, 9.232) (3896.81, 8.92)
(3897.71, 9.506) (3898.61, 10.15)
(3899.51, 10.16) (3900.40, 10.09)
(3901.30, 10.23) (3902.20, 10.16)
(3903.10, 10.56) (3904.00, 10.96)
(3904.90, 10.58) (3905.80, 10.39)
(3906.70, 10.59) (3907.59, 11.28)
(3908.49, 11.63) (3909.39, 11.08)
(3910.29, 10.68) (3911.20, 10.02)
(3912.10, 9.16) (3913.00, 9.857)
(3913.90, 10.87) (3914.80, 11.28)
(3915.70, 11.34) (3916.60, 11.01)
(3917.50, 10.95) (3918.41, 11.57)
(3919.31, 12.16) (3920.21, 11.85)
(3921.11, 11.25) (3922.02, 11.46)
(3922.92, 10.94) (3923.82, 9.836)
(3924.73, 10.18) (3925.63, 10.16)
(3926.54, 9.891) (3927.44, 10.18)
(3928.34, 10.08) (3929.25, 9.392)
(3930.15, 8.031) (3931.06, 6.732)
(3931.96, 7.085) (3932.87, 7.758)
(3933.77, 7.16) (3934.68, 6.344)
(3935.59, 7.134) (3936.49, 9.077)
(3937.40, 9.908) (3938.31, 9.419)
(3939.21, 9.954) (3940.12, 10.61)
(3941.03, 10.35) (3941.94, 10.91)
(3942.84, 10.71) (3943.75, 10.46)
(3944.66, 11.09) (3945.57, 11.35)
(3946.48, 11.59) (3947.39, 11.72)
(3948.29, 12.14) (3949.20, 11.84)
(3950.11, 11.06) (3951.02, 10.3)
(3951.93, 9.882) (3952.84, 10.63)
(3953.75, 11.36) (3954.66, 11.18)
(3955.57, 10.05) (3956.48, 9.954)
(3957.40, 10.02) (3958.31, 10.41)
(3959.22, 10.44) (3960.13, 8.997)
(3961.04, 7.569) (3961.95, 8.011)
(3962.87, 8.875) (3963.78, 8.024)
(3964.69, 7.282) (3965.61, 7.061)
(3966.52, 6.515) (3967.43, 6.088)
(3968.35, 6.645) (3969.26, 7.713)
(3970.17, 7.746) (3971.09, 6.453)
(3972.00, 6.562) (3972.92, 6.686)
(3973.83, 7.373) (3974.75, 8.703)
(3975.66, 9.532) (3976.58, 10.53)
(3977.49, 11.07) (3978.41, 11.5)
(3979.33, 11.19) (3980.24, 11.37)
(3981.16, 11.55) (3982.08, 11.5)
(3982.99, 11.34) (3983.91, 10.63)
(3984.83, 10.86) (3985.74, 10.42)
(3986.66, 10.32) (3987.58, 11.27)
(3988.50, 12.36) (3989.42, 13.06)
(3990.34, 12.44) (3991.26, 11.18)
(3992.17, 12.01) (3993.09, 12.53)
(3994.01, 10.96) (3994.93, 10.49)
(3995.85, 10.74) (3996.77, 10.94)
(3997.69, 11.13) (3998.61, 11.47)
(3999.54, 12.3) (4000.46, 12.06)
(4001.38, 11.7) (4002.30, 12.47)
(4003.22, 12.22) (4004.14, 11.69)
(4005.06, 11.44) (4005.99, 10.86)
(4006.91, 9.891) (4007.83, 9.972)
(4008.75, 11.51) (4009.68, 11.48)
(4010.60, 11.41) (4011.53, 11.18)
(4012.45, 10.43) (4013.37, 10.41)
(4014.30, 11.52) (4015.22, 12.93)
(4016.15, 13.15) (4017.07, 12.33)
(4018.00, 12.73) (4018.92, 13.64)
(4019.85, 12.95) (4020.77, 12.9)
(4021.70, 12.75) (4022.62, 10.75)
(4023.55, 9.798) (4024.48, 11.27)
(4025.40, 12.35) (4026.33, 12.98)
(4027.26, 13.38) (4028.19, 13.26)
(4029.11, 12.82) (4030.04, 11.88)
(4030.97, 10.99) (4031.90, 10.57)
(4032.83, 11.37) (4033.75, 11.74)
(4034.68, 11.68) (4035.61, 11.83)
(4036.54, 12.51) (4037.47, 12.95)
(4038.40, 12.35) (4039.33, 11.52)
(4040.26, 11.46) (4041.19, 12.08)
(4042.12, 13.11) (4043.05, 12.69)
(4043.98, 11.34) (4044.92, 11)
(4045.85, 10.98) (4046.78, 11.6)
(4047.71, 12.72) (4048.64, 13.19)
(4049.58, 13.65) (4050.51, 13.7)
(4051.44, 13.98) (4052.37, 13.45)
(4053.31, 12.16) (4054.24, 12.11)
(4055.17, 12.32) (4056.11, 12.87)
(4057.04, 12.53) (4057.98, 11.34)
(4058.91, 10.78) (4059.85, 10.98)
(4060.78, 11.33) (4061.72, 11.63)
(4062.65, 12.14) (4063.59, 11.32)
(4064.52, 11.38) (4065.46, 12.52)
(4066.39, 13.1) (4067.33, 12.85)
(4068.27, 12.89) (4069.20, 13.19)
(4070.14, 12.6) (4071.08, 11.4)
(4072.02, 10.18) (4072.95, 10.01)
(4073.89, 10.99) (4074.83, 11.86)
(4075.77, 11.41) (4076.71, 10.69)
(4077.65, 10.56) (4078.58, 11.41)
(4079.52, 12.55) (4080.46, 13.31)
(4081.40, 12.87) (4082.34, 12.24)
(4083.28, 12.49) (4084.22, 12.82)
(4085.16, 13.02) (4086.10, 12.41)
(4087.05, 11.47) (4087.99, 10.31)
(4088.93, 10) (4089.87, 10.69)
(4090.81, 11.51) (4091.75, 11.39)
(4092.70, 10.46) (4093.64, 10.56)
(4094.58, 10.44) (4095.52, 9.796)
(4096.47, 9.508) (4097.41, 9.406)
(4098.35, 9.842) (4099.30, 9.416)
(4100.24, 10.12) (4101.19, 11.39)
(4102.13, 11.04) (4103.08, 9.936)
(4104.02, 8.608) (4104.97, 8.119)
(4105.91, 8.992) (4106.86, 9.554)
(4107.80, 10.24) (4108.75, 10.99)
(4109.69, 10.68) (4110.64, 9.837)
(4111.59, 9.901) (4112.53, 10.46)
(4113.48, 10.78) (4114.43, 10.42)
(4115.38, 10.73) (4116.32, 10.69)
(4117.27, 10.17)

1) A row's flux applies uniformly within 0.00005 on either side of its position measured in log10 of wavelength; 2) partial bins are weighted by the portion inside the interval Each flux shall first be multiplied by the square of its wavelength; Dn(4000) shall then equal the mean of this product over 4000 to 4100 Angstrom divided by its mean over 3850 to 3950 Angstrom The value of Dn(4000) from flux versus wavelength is 1.25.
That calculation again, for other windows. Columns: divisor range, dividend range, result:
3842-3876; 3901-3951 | 1.01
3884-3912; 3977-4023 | 1.29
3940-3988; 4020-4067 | 1.29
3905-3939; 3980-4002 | 1.19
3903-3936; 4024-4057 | 1.30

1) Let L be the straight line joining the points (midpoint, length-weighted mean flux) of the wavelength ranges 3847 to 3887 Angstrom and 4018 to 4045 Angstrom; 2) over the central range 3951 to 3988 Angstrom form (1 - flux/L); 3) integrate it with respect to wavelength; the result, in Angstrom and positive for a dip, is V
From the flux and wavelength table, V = 6.81 Angstrom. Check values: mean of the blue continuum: 10.4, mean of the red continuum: 12.1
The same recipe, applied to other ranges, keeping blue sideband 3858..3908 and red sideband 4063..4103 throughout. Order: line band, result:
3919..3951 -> 0.9 Angstrom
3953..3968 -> 2.3 Angstrom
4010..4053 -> -4.6 Angstrom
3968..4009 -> 0.3 Angstrom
